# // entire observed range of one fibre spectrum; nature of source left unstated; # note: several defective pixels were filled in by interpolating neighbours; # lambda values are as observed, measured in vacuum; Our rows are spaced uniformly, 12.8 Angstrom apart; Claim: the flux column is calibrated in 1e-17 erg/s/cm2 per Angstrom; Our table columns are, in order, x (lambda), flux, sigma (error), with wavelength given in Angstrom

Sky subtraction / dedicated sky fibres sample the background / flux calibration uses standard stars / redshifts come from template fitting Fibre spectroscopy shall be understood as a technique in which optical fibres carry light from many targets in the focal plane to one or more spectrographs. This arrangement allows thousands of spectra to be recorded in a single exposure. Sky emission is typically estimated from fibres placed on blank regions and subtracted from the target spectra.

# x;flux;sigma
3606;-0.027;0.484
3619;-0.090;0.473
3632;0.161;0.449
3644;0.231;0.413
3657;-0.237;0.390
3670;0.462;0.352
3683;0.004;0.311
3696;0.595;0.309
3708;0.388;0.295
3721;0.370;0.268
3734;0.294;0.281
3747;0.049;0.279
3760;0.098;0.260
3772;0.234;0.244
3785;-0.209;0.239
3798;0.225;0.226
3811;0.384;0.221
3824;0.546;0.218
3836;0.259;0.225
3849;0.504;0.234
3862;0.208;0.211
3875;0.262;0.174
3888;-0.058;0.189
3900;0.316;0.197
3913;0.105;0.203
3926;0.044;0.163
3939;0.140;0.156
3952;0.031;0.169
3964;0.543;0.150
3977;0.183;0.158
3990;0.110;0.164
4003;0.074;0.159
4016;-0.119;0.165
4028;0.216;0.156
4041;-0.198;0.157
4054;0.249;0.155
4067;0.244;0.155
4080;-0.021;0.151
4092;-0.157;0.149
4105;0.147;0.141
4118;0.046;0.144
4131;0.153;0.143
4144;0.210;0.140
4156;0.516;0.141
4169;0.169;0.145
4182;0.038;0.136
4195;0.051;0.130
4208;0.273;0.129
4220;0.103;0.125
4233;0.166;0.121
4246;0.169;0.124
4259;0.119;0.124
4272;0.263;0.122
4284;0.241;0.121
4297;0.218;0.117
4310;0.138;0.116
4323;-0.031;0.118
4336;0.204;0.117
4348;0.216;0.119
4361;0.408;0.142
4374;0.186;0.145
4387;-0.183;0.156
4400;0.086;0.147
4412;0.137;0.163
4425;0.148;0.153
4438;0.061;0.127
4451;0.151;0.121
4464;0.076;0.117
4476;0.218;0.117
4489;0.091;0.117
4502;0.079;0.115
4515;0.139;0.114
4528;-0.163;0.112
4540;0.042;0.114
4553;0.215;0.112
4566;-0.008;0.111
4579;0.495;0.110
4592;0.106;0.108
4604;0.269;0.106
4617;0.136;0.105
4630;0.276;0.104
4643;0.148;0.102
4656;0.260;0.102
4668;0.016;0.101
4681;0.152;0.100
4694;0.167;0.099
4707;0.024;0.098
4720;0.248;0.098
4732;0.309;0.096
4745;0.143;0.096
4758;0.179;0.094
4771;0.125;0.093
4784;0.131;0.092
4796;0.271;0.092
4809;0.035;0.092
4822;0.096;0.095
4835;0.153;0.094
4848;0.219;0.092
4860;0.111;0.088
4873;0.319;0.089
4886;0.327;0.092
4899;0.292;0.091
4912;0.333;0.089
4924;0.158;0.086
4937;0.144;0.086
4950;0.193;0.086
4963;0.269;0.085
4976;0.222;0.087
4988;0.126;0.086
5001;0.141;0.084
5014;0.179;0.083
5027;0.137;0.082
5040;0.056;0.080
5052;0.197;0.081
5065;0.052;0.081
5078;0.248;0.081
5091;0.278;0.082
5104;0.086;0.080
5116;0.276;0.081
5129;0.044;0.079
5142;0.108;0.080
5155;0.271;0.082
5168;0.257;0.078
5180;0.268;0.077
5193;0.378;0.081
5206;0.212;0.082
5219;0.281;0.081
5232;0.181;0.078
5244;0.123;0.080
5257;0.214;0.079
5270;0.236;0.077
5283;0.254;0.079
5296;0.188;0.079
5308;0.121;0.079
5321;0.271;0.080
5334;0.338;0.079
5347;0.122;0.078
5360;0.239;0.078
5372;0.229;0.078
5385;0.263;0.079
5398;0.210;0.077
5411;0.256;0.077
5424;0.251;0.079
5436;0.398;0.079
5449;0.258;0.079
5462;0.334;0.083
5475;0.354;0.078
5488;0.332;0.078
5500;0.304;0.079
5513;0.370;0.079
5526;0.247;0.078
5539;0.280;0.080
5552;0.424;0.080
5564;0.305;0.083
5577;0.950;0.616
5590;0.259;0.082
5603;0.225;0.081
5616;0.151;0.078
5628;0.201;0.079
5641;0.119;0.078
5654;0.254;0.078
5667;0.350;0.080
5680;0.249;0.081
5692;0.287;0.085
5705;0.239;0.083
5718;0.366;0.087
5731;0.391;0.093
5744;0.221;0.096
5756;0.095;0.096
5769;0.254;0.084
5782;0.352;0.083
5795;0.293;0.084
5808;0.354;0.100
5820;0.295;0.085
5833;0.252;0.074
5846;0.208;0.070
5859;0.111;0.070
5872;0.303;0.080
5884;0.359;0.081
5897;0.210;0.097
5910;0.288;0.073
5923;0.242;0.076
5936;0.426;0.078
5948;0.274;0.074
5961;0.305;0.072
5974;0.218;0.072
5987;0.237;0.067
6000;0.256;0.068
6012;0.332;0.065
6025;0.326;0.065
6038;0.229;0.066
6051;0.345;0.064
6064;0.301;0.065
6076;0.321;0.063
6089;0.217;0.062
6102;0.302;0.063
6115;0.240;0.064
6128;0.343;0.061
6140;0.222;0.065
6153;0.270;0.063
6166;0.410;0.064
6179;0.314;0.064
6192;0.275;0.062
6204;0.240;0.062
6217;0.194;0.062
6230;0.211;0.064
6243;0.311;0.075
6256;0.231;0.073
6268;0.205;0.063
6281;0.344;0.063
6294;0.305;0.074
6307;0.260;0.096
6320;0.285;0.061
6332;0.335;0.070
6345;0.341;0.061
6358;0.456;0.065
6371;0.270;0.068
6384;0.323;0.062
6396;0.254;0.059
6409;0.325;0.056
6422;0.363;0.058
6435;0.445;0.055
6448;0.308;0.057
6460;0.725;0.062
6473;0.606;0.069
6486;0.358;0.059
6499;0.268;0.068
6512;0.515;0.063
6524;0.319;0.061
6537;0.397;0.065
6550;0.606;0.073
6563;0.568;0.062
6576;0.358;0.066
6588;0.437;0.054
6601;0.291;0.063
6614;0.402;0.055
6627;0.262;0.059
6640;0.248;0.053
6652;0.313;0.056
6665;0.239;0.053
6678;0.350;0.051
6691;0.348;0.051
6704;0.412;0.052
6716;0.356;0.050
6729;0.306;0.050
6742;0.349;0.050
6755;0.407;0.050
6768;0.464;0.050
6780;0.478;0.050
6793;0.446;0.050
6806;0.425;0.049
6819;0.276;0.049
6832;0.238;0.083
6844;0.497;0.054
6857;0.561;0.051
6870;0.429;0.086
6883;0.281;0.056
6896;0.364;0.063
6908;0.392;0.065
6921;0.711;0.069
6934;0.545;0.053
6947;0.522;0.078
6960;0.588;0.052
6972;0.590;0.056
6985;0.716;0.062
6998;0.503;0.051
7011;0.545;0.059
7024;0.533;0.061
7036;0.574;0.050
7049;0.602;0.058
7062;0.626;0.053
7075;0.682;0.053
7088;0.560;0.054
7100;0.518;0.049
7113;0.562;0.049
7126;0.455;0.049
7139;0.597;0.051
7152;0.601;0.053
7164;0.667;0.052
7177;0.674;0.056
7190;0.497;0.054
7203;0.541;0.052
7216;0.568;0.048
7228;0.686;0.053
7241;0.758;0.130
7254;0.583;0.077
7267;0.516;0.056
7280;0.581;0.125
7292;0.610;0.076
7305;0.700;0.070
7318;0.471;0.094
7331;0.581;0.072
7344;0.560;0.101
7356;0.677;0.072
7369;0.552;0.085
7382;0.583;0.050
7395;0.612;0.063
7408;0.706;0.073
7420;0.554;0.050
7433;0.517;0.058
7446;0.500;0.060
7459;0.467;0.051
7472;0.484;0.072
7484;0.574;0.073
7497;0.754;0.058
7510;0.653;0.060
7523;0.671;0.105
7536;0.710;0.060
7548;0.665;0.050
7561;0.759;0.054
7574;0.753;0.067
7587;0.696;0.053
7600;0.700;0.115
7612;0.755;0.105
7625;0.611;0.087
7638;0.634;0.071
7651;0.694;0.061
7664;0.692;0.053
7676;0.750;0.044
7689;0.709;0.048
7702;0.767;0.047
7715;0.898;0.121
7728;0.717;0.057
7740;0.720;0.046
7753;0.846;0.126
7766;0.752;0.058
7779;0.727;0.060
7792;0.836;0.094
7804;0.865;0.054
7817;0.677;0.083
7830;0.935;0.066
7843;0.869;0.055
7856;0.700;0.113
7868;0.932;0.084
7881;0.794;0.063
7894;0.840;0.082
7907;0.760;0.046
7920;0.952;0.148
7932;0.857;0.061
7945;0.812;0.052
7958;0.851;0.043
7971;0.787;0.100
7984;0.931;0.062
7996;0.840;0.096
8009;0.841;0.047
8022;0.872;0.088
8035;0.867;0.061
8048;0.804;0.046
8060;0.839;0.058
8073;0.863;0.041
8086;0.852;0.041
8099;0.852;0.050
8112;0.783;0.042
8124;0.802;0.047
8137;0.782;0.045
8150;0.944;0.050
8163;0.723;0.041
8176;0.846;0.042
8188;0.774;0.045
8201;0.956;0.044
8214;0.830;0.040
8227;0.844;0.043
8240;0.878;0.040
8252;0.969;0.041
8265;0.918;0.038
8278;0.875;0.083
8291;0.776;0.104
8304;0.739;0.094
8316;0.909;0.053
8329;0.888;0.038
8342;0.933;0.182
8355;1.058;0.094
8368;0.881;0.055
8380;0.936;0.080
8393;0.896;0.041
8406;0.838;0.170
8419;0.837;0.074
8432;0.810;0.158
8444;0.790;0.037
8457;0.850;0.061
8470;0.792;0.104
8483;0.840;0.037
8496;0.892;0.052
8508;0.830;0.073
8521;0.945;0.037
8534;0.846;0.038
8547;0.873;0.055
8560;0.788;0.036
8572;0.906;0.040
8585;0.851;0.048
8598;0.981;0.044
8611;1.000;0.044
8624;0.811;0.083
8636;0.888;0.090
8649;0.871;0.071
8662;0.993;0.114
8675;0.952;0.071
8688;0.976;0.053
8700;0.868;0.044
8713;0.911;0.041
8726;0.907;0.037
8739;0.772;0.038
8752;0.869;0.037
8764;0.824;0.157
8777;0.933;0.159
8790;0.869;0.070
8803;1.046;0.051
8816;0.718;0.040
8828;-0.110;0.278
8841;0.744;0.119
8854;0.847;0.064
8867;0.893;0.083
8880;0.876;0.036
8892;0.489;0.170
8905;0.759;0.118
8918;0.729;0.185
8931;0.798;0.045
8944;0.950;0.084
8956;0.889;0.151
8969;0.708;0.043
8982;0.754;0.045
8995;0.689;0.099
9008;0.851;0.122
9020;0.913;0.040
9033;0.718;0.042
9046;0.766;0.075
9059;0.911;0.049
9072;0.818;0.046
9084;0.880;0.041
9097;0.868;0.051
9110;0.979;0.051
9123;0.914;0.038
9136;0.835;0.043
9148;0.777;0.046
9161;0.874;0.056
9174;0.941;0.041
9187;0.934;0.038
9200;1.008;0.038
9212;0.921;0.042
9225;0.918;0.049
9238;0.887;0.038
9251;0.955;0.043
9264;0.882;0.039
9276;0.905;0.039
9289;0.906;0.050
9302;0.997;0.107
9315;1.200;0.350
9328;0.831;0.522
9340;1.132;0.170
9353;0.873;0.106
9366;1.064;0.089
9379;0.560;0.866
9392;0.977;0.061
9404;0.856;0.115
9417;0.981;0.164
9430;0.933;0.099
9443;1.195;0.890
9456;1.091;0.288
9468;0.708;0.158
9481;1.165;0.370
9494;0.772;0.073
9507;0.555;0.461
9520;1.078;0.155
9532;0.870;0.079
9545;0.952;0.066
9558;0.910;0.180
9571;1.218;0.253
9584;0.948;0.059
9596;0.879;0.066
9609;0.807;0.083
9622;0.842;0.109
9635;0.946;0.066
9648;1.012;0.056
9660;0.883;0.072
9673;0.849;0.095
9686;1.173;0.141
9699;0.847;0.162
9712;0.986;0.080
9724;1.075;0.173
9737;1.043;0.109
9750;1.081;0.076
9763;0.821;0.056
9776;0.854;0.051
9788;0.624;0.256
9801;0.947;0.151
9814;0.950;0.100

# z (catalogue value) 0.734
